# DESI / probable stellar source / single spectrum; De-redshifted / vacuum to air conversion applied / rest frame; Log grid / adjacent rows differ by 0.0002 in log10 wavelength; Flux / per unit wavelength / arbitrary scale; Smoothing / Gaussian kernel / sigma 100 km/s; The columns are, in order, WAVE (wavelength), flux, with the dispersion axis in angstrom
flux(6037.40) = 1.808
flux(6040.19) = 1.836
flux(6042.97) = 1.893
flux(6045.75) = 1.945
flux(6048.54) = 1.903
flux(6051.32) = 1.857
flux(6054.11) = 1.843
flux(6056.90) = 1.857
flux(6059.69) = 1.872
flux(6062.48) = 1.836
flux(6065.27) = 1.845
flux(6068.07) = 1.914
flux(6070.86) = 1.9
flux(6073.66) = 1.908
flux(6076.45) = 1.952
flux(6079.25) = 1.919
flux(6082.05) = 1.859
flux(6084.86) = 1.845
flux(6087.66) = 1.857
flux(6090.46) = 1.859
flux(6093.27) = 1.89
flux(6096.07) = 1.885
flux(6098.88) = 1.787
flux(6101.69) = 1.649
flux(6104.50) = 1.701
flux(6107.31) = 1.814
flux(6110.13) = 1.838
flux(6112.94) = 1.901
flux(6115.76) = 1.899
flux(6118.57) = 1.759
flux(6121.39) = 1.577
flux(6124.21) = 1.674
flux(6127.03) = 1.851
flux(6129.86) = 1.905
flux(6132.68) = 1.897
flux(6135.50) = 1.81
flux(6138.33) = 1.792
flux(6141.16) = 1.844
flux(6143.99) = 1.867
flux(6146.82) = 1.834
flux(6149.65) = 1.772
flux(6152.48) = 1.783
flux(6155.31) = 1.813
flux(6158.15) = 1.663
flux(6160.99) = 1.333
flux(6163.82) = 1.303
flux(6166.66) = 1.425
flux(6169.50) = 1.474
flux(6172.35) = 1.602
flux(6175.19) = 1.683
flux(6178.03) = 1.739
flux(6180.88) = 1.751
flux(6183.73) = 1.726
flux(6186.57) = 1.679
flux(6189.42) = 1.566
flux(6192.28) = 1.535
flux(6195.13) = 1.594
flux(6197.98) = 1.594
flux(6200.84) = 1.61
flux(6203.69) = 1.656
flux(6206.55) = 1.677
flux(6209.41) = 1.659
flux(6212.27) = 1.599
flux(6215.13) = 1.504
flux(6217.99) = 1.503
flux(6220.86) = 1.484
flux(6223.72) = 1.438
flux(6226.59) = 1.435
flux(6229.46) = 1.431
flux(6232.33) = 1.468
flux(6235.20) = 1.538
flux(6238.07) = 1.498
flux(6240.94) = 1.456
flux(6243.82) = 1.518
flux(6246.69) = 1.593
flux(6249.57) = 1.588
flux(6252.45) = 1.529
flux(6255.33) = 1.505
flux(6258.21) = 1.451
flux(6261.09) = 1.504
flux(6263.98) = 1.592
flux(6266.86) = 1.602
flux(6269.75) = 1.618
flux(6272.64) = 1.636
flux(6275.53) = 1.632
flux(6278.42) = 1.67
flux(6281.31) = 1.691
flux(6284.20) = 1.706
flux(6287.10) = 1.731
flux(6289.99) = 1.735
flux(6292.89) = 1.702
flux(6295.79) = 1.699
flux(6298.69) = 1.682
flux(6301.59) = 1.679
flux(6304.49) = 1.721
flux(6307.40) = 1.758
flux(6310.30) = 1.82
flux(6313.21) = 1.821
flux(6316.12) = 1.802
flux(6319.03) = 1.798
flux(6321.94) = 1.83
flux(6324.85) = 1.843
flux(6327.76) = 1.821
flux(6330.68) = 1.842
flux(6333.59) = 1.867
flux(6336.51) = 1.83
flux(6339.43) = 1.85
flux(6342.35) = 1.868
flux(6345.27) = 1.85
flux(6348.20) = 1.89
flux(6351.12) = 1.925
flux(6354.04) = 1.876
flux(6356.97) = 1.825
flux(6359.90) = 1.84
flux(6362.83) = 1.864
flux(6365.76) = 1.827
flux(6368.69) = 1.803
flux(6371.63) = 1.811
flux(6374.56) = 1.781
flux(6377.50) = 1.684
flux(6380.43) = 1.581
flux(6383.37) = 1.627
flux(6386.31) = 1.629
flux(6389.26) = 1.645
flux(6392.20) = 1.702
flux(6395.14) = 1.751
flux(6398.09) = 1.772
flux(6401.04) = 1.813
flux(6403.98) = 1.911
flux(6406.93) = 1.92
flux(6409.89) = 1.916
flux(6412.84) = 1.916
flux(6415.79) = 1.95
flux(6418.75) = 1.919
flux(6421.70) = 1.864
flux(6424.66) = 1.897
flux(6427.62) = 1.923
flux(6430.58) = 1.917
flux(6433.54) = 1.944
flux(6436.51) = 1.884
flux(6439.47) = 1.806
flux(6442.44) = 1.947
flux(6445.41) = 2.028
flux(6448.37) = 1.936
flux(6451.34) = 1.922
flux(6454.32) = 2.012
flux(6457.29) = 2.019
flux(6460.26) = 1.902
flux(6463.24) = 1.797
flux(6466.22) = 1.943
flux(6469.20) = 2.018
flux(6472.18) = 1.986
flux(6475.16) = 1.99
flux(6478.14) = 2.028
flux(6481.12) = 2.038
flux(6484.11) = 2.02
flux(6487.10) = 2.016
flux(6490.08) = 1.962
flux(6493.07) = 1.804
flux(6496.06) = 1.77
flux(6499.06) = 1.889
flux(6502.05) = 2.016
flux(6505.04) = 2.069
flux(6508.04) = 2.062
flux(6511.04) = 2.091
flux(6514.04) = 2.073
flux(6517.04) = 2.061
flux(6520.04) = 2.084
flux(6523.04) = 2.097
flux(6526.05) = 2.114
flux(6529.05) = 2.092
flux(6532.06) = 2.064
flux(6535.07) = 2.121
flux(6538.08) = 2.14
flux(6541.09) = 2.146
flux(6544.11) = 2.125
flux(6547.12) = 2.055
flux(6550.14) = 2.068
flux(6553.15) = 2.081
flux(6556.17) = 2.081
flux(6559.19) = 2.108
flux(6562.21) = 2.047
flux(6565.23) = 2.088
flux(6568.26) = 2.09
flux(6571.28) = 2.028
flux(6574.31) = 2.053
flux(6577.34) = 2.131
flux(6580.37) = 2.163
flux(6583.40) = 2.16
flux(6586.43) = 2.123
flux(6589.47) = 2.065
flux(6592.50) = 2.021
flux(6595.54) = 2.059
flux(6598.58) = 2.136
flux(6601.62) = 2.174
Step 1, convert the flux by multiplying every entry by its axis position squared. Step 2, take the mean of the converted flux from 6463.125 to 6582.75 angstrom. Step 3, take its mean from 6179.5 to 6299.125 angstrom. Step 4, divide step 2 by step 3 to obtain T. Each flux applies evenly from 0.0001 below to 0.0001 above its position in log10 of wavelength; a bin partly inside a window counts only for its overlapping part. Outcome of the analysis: 1.41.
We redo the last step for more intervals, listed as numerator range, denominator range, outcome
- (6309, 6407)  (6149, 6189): 1.18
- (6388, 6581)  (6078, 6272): 1.32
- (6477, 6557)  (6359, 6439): 1.17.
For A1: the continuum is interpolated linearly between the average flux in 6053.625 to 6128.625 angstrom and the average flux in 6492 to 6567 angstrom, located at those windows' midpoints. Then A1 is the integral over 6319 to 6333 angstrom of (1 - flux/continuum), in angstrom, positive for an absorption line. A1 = 0.86 angstrom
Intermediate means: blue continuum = 1.83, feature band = 1.83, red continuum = 2.06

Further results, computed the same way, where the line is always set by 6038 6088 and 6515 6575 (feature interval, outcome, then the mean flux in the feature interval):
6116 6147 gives 1.7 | 1.8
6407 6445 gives 2.3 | 1.91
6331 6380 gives 4.3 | 1.83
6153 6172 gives 4.0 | 1.52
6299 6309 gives 1.3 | 1.72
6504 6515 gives 0.0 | 2.07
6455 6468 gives 0.8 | 1.92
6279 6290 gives 1.5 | 1.71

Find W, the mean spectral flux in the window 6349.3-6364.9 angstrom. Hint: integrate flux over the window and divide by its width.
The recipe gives 1.87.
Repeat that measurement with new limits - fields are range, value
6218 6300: 1.57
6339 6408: 1.79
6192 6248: 1.54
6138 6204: 1.65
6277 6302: 1.7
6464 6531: 2.01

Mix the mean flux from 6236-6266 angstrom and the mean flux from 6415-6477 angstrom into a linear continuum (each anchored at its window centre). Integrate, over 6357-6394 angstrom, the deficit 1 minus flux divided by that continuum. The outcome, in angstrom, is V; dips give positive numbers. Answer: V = 1.0 angstrom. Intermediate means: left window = 1.53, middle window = 1.74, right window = 1.93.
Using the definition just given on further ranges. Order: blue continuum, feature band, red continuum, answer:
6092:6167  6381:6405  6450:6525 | 2.5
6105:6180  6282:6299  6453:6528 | 1.2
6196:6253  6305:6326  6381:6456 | -1.4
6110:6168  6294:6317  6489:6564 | 1.6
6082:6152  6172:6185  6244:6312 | 0.3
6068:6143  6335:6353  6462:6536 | 0.6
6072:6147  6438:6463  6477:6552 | 0.8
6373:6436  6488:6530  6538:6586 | -0.2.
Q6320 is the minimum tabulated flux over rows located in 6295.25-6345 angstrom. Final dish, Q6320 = 1.679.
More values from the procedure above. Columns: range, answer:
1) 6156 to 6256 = 1.303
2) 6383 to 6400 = 1.627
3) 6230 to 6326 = 1.451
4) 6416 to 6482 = 1.797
